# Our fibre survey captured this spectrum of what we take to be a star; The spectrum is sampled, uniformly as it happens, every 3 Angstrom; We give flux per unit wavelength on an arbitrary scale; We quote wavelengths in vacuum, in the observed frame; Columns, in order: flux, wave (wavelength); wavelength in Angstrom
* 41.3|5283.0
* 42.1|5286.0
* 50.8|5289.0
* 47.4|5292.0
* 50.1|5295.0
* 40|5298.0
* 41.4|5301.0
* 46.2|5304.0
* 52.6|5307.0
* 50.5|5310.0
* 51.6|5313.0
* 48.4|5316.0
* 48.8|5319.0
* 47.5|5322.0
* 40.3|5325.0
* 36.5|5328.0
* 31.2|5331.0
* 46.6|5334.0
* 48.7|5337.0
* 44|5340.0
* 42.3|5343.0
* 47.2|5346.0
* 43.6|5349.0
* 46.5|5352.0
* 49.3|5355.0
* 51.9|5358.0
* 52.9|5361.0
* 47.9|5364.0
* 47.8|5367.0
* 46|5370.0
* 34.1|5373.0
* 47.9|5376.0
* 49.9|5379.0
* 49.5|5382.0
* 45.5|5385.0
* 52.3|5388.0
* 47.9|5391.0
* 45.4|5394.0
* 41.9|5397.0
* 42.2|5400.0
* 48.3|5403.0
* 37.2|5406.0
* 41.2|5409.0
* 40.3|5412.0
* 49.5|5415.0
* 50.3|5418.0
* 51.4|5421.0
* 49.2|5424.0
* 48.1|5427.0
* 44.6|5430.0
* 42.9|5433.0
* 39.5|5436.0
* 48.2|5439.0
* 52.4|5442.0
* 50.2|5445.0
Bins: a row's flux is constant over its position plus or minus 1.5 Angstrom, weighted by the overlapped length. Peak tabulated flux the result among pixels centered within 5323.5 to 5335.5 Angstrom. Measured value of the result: 46.6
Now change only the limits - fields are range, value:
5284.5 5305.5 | 50.8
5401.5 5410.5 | 48.3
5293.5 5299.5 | 50.1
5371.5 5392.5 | 52.3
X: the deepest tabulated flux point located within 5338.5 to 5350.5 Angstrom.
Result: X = 42.3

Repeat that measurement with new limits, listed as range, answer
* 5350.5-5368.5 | 46.5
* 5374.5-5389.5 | 45.5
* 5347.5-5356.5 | 43.6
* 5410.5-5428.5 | 40.3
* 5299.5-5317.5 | 41.4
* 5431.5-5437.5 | 39.5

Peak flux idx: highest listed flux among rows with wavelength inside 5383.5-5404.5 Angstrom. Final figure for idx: 52.3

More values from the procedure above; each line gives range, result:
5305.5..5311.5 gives 52.6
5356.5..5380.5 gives 52.9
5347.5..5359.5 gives 51.9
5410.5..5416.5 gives 49.5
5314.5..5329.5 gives 48.8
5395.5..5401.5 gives 42.2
